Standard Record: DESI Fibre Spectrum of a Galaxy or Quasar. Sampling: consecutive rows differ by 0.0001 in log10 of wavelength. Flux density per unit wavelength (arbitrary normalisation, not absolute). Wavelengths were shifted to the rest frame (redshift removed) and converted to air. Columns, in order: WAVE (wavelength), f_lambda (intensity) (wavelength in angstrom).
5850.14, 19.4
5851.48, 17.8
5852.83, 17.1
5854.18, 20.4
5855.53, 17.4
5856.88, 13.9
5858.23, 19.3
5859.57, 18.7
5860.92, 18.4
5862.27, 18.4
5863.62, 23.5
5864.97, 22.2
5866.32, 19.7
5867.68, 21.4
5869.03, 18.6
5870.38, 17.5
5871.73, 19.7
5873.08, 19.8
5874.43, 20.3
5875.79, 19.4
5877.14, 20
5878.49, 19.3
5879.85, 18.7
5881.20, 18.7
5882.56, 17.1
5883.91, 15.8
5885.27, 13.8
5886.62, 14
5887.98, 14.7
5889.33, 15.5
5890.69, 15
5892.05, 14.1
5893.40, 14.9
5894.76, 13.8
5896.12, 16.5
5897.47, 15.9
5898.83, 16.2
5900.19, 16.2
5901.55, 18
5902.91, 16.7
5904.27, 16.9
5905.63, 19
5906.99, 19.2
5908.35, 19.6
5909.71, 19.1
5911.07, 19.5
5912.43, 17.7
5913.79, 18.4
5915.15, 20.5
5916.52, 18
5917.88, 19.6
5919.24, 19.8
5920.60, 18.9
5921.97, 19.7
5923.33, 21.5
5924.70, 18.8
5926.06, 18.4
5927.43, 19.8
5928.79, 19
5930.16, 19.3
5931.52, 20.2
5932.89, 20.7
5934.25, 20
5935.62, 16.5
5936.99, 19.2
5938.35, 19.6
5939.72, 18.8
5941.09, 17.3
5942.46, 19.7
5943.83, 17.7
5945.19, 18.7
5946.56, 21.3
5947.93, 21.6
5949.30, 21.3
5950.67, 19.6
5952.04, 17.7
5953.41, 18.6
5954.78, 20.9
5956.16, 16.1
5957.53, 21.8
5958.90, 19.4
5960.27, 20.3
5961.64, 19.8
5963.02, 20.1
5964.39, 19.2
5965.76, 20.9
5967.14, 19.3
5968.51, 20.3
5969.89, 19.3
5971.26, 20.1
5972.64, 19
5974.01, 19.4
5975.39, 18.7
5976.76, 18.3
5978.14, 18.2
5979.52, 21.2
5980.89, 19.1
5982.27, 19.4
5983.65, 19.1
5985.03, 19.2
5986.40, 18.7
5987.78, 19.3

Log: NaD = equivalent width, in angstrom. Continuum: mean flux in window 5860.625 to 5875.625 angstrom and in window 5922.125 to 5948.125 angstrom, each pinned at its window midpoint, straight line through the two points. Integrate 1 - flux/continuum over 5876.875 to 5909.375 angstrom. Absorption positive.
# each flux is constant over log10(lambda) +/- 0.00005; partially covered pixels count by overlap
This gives 5.1 angstrom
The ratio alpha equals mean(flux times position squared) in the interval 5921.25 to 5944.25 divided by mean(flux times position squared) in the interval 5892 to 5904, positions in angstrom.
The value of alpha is 1.22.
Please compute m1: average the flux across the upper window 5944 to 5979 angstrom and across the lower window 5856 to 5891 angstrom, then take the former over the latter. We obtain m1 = 1.07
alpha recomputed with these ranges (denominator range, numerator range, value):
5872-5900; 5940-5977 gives 1.20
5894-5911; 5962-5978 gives 1.15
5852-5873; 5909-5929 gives 1.03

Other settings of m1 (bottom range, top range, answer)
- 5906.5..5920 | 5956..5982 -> 1.02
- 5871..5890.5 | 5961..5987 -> 1.11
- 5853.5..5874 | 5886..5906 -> 0.82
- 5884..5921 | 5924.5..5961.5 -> 1.13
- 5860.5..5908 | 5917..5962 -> 1.10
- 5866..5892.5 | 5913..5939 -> 1.10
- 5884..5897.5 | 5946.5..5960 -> 1.33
